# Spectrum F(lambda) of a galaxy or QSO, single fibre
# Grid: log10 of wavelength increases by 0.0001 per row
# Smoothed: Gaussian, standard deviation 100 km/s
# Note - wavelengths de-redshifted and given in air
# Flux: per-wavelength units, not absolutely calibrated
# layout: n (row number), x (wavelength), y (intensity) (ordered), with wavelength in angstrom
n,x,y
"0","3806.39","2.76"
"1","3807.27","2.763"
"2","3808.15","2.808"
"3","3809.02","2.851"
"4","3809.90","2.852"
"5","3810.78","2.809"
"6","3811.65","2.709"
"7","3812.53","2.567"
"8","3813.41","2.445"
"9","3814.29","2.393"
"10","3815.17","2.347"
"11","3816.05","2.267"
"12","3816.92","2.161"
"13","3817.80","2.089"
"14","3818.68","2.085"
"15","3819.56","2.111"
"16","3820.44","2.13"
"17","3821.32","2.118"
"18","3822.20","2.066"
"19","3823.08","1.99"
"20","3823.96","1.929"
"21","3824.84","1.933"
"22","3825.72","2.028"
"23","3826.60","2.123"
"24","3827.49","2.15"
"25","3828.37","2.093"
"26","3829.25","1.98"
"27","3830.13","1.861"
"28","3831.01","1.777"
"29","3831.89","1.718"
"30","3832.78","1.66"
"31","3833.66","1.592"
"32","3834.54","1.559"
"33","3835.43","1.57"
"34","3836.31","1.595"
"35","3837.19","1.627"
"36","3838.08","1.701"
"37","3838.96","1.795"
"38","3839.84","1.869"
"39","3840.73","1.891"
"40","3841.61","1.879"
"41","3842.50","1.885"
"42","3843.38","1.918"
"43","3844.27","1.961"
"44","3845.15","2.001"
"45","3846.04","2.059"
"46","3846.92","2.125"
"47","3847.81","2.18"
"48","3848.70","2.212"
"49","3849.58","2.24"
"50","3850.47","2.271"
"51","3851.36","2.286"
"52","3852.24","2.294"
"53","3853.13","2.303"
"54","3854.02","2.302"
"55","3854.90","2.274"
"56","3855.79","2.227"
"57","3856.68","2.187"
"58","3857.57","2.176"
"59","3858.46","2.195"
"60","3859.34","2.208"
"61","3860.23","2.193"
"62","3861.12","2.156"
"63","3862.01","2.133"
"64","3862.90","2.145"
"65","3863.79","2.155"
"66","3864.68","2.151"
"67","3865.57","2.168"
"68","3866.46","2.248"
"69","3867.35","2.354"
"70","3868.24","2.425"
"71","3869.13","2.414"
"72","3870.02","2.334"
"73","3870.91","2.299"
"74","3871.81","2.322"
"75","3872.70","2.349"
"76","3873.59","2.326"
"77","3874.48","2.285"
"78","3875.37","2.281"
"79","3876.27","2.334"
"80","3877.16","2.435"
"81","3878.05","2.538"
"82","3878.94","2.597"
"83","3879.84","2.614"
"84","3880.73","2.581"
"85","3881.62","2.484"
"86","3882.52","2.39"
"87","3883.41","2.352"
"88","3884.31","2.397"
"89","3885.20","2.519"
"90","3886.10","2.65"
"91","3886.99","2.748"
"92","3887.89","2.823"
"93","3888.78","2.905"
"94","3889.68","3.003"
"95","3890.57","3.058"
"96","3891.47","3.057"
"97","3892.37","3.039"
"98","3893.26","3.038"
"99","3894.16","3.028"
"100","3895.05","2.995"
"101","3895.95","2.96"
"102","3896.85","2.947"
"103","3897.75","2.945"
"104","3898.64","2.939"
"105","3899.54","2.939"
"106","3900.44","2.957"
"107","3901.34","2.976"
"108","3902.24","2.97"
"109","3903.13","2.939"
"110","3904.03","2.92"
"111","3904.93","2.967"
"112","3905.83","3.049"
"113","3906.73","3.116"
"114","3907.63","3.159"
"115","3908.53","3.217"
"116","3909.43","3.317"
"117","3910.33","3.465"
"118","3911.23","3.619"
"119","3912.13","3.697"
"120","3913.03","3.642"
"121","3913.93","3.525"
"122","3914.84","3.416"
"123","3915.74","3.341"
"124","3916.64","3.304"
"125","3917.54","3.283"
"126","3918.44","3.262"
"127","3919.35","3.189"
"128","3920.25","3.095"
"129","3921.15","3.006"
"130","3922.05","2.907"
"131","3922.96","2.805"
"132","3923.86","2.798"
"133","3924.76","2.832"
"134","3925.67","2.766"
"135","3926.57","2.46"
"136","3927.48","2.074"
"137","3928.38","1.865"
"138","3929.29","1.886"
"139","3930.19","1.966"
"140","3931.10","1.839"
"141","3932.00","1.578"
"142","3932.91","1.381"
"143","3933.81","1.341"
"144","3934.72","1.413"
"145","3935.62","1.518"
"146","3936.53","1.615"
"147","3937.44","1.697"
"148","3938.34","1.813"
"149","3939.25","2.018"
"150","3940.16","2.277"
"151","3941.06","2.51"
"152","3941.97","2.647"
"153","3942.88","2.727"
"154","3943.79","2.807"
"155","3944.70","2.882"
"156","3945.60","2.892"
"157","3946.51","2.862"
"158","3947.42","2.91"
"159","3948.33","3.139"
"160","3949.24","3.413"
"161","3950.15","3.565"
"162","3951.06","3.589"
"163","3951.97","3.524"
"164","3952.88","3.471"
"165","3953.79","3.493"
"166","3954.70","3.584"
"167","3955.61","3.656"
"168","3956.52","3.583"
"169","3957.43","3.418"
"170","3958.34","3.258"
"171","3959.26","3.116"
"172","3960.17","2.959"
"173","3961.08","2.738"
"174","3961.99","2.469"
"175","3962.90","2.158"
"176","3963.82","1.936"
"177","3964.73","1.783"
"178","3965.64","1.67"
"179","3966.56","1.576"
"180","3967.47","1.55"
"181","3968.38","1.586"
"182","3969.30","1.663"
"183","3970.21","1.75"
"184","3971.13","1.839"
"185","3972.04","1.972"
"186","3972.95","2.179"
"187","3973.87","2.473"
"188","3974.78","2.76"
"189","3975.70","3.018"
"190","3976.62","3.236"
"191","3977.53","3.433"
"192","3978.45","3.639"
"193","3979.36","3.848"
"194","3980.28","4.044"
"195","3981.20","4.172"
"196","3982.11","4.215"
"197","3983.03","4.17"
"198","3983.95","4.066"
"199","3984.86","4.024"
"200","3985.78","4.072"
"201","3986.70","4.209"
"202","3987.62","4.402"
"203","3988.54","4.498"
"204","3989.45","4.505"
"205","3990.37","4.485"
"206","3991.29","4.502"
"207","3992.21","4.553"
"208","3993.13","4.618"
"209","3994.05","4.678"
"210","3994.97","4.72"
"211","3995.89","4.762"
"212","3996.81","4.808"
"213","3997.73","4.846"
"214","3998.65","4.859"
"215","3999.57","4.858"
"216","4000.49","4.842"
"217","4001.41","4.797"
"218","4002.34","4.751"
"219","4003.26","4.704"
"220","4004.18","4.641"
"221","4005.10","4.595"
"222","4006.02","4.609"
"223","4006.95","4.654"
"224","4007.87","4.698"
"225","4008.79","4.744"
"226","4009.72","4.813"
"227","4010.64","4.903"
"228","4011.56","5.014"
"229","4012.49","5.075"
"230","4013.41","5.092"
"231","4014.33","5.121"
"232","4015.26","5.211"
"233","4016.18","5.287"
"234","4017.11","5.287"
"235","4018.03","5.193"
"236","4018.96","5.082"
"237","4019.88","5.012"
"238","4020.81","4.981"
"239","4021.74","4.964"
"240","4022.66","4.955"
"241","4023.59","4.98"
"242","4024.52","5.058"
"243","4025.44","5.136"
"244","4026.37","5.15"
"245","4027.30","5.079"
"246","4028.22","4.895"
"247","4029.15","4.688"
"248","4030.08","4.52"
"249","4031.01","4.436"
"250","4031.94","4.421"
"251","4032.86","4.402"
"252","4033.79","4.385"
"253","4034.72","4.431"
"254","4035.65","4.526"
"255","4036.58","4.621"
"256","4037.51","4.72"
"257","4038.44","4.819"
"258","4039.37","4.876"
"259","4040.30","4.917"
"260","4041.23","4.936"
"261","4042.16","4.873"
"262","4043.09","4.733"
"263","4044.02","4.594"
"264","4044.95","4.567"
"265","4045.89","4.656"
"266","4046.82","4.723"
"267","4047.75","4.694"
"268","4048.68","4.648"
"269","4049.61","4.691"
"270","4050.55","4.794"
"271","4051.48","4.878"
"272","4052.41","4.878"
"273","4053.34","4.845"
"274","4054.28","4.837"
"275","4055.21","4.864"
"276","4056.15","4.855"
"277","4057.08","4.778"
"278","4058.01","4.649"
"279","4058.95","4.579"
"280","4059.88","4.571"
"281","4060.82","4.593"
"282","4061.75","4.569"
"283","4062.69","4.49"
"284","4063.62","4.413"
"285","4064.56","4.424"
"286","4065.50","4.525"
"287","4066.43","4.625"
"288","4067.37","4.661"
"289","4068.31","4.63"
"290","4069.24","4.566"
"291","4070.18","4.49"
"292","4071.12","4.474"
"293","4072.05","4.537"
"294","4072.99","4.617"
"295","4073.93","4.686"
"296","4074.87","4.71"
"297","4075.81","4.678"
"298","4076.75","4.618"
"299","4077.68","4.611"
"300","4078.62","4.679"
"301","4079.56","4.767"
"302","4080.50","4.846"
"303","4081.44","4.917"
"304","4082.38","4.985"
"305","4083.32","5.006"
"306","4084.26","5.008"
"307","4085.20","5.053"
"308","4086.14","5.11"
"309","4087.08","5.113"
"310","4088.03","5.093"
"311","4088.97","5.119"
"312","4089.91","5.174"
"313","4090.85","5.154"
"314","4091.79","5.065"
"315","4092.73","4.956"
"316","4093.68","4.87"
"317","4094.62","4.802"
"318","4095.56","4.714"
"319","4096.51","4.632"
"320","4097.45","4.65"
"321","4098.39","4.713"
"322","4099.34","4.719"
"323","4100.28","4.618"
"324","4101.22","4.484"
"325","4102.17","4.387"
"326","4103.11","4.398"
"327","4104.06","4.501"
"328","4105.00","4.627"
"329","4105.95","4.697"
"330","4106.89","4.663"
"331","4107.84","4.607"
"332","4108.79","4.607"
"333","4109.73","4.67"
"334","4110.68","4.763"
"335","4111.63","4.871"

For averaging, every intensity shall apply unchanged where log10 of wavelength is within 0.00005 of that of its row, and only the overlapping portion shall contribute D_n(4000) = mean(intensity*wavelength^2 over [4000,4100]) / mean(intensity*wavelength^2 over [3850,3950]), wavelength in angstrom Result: 1.98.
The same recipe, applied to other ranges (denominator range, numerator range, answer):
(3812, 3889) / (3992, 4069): 2.40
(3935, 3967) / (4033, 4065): 1.81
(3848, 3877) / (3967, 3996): 1.67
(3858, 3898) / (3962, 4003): 1.49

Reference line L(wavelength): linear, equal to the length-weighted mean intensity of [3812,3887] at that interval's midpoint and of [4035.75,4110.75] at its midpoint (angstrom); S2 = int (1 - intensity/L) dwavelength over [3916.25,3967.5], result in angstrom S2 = 9.78 angstrom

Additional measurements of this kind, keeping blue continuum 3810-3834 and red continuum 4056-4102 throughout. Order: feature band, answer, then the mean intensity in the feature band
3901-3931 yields 0.9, 2.98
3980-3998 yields -2.8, 4.42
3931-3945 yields 5.6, 2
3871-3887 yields 1.6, 2.44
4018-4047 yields -3.5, 4.78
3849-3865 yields 1.7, 2.22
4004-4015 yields -2.2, 4.84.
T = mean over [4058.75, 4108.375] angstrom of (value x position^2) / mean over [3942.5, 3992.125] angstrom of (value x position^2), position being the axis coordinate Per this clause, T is 1.59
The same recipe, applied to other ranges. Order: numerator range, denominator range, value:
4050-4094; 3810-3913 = 2.20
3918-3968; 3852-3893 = 1.10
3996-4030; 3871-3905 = 1.93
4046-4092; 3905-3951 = 1.89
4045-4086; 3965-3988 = 1.63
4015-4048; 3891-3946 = 1.87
